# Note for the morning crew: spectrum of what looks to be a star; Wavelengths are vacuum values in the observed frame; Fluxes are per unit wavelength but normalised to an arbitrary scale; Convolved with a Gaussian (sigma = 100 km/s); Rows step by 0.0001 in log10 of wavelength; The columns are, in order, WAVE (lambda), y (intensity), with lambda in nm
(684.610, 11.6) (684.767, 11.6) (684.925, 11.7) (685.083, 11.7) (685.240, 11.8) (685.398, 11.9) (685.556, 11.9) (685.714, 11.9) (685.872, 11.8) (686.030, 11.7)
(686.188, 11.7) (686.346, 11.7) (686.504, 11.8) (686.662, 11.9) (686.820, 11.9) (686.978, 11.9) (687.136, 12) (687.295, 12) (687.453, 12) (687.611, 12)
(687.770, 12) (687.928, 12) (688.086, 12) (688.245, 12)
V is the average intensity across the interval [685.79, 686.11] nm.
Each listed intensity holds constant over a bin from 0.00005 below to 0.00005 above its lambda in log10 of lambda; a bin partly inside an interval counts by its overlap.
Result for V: 11.7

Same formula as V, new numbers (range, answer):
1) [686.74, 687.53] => 12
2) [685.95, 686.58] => 11.7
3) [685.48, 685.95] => 11.9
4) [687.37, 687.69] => 12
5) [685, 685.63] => 11.8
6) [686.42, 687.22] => 11.9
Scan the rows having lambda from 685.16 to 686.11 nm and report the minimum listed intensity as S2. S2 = 11.7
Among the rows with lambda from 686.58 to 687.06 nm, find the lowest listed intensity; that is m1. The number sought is 11.9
